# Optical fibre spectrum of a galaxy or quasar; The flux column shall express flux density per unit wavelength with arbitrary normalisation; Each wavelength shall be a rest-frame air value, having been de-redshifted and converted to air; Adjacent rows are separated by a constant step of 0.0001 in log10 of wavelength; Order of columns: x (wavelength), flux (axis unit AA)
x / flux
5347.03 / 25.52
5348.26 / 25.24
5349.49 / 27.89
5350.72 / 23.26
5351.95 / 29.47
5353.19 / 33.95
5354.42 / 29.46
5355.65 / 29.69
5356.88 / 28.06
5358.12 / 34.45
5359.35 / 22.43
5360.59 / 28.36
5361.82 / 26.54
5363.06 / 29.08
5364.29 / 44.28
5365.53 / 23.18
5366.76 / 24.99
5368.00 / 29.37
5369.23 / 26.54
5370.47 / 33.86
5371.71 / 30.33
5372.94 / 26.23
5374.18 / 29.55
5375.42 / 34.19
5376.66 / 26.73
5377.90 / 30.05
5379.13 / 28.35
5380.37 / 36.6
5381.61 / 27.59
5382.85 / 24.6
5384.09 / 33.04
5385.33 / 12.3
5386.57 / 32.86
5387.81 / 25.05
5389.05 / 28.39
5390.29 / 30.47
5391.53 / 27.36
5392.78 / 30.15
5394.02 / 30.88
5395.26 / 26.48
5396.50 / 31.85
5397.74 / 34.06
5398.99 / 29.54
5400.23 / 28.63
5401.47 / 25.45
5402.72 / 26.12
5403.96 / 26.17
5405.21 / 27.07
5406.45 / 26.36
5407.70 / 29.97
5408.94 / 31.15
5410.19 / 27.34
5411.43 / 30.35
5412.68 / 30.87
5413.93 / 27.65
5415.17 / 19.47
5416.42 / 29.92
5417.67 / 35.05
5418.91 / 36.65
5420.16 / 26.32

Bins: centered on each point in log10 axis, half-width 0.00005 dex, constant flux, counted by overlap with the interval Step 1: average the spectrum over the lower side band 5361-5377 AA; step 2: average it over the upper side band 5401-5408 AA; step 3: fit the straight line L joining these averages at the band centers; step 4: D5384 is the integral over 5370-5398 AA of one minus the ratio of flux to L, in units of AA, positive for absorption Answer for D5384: -0.68 AA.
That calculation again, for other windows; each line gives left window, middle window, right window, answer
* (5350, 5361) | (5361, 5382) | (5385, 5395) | -1.22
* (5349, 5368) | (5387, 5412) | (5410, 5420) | 0.67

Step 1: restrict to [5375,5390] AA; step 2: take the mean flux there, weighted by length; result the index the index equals 28.3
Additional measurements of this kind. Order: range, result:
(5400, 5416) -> 27.4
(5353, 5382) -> 29.7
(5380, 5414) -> 28.5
